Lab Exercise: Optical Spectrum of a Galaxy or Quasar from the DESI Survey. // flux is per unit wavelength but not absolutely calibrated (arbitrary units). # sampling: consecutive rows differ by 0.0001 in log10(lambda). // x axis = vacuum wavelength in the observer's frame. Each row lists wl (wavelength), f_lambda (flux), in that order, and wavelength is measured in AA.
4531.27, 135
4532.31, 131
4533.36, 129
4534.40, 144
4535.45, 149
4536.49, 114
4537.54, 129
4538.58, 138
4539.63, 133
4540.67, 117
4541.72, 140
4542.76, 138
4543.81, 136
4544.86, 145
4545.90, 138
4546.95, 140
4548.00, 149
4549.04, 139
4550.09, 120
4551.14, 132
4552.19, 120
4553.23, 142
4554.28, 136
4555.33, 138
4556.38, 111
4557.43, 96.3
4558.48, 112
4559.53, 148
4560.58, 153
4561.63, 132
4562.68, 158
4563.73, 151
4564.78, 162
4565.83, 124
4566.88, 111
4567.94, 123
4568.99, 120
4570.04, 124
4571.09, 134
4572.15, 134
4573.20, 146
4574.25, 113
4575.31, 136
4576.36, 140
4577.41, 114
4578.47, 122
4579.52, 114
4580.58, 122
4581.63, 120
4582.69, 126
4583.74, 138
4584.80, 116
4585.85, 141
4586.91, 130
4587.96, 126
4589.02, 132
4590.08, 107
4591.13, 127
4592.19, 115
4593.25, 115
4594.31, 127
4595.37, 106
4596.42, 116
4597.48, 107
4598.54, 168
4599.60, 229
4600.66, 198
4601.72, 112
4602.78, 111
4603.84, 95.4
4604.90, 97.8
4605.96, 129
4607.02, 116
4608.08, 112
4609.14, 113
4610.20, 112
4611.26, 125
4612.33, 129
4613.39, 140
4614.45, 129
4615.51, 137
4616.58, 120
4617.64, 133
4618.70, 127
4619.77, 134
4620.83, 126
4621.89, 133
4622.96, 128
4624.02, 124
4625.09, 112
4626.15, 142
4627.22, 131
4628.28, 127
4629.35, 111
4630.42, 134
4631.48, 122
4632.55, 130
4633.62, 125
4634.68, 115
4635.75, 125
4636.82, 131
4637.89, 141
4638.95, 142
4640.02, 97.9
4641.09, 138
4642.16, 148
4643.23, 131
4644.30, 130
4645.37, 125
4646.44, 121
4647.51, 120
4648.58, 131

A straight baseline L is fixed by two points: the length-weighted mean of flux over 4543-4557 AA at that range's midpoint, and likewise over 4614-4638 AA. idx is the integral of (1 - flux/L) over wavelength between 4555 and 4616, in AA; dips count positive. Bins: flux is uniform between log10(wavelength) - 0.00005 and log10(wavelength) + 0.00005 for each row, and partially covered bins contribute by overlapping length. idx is 1.3 AA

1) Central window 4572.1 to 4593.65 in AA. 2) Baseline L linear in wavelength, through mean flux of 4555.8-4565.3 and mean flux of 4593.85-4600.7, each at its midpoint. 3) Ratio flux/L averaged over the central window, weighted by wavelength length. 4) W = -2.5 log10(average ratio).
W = 0.14 mag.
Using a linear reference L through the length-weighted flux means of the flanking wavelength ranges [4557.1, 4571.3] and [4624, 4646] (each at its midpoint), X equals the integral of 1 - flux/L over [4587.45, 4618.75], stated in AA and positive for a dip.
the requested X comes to 0.68 AA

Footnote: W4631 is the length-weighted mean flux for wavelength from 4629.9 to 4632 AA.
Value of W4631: 128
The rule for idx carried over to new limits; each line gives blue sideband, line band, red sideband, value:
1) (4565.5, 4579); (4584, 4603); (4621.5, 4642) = -0.9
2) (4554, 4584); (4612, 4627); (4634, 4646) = 0.0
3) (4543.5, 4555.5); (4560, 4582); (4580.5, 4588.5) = 0.0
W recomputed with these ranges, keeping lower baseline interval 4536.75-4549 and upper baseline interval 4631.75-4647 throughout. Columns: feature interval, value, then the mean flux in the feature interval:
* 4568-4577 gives 0.029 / 130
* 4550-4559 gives 0.102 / 123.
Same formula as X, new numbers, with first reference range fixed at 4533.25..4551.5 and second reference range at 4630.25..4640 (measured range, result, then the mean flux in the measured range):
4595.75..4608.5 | -0.2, 133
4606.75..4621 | 0.4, 125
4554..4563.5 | 0.1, 132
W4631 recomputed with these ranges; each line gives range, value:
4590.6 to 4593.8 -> 119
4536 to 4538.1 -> 122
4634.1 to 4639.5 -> 131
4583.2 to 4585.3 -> 127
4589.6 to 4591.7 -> 117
